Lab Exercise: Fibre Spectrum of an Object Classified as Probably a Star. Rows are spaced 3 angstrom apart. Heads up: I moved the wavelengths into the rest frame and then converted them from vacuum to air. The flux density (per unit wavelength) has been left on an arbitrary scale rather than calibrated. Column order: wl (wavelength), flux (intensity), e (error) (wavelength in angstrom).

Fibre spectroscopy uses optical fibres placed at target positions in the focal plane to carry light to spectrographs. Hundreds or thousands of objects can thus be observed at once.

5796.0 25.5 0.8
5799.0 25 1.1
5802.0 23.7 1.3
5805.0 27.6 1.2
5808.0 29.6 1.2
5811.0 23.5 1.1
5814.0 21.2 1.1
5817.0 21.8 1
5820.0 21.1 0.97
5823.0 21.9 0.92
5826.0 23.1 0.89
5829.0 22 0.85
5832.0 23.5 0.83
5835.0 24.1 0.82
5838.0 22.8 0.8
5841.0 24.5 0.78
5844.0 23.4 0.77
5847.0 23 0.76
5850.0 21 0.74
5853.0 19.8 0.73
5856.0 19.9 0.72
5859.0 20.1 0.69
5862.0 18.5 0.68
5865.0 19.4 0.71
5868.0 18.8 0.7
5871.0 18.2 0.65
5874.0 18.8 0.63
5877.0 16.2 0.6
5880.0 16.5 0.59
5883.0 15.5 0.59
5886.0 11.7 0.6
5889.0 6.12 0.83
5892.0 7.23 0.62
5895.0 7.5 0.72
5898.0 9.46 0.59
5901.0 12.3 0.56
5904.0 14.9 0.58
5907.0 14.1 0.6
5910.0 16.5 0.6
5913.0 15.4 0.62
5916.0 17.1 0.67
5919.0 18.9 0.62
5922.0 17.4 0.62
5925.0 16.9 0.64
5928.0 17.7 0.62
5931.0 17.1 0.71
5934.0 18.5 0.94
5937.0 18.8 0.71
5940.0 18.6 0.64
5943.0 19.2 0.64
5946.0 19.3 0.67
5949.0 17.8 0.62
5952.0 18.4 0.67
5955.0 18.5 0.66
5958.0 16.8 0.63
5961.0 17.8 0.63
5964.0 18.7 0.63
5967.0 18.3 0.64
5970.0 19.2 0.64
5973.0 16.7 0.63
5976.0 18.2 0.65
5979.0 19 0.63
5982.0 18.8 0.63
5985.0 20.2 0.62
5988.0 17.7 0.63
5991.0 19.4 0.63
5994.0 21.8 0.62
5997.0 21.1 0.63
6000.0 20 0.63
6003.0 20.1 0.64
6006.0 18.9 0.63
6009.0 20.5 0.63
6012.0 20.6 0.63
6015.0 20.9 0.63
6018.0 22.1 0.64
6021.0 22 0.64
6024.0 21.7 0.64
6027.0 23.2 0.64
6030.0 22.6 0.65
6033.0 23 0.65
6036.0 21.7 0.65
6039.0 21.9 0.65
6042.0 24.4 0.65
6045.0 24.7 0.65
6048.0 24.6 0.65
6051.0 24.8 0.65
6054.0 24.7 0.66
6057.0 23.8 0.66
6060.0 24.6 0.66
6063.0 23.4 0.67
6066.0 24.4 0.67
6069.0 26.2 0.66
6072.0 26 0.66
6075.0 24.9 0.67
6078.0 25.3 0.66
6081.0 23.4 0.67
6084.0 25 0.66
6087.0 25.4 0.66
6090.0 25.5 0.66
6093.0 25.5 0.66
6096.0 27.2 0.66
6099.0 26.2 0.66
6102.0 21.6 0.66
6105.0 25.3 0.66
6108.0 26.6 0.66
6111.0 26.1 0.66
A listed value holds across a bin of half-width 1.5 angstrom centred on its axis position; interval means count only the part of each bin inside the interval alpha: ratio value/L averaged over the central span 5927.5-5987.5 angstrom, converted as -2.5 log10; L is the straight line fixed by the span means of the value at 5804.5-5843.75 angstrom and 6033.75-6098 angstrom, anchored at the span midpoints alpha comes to 0.29 mag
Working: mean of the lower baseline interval 23.5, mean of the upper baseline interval 24.6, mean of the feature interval 18.4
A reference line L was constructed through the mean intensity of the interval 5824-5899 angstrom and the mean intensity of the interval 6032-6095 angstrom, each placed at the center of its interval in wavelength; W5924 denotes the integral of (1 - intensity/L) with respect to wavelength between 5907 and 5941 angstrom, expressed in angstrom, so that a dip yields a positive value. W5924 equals 4.6 angstrom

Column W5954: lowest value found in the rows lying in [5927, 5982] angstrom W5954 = 16.7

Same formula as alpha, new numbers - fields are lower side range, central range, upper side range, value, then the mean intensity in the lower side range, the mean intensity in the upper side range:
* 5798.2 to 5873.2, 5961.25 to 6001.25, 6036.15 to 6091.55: 0.23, 22.2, 24.5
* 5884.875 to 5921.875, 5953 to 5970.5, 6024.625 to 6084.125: -0.06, 12.8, 24.1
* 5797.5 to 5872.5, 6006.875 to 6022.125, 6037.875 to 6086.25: 0.14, 22.3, 24.5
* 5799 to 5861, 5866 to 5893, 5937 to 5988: 0.41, 22.9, 18.5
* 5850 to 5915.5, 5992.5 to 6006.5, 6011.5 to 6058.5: 0.04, 15.3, 23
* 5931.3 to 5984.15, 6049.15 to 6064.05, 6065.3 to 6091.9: -0.02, 18.4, 25.1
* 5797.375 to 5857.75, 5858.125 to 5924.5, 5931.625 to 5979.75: 0.35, 23.1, 18.3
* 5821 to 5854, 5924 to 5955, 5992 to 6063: 0.23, 22.7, 22.3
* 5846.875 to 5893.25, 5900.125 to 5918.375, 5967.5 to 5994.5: 0.15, 16.8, 18.9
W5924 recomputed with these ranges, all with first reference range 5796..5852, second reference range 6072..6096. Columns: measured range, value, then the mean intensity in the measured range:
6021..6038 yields 1.7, 22.4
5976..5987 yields 2.4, 19.1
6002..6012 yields 1.9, 19.9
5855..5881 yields 5.8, 18.5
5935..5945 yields 2.2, 18.9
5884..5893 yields 5.7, 8.81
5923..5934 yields 3.1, 17.4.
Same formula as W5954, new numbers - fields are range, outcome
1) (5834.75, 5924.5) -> 6.12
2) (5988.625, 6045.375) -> 18.9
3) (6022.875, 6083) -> 21.7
